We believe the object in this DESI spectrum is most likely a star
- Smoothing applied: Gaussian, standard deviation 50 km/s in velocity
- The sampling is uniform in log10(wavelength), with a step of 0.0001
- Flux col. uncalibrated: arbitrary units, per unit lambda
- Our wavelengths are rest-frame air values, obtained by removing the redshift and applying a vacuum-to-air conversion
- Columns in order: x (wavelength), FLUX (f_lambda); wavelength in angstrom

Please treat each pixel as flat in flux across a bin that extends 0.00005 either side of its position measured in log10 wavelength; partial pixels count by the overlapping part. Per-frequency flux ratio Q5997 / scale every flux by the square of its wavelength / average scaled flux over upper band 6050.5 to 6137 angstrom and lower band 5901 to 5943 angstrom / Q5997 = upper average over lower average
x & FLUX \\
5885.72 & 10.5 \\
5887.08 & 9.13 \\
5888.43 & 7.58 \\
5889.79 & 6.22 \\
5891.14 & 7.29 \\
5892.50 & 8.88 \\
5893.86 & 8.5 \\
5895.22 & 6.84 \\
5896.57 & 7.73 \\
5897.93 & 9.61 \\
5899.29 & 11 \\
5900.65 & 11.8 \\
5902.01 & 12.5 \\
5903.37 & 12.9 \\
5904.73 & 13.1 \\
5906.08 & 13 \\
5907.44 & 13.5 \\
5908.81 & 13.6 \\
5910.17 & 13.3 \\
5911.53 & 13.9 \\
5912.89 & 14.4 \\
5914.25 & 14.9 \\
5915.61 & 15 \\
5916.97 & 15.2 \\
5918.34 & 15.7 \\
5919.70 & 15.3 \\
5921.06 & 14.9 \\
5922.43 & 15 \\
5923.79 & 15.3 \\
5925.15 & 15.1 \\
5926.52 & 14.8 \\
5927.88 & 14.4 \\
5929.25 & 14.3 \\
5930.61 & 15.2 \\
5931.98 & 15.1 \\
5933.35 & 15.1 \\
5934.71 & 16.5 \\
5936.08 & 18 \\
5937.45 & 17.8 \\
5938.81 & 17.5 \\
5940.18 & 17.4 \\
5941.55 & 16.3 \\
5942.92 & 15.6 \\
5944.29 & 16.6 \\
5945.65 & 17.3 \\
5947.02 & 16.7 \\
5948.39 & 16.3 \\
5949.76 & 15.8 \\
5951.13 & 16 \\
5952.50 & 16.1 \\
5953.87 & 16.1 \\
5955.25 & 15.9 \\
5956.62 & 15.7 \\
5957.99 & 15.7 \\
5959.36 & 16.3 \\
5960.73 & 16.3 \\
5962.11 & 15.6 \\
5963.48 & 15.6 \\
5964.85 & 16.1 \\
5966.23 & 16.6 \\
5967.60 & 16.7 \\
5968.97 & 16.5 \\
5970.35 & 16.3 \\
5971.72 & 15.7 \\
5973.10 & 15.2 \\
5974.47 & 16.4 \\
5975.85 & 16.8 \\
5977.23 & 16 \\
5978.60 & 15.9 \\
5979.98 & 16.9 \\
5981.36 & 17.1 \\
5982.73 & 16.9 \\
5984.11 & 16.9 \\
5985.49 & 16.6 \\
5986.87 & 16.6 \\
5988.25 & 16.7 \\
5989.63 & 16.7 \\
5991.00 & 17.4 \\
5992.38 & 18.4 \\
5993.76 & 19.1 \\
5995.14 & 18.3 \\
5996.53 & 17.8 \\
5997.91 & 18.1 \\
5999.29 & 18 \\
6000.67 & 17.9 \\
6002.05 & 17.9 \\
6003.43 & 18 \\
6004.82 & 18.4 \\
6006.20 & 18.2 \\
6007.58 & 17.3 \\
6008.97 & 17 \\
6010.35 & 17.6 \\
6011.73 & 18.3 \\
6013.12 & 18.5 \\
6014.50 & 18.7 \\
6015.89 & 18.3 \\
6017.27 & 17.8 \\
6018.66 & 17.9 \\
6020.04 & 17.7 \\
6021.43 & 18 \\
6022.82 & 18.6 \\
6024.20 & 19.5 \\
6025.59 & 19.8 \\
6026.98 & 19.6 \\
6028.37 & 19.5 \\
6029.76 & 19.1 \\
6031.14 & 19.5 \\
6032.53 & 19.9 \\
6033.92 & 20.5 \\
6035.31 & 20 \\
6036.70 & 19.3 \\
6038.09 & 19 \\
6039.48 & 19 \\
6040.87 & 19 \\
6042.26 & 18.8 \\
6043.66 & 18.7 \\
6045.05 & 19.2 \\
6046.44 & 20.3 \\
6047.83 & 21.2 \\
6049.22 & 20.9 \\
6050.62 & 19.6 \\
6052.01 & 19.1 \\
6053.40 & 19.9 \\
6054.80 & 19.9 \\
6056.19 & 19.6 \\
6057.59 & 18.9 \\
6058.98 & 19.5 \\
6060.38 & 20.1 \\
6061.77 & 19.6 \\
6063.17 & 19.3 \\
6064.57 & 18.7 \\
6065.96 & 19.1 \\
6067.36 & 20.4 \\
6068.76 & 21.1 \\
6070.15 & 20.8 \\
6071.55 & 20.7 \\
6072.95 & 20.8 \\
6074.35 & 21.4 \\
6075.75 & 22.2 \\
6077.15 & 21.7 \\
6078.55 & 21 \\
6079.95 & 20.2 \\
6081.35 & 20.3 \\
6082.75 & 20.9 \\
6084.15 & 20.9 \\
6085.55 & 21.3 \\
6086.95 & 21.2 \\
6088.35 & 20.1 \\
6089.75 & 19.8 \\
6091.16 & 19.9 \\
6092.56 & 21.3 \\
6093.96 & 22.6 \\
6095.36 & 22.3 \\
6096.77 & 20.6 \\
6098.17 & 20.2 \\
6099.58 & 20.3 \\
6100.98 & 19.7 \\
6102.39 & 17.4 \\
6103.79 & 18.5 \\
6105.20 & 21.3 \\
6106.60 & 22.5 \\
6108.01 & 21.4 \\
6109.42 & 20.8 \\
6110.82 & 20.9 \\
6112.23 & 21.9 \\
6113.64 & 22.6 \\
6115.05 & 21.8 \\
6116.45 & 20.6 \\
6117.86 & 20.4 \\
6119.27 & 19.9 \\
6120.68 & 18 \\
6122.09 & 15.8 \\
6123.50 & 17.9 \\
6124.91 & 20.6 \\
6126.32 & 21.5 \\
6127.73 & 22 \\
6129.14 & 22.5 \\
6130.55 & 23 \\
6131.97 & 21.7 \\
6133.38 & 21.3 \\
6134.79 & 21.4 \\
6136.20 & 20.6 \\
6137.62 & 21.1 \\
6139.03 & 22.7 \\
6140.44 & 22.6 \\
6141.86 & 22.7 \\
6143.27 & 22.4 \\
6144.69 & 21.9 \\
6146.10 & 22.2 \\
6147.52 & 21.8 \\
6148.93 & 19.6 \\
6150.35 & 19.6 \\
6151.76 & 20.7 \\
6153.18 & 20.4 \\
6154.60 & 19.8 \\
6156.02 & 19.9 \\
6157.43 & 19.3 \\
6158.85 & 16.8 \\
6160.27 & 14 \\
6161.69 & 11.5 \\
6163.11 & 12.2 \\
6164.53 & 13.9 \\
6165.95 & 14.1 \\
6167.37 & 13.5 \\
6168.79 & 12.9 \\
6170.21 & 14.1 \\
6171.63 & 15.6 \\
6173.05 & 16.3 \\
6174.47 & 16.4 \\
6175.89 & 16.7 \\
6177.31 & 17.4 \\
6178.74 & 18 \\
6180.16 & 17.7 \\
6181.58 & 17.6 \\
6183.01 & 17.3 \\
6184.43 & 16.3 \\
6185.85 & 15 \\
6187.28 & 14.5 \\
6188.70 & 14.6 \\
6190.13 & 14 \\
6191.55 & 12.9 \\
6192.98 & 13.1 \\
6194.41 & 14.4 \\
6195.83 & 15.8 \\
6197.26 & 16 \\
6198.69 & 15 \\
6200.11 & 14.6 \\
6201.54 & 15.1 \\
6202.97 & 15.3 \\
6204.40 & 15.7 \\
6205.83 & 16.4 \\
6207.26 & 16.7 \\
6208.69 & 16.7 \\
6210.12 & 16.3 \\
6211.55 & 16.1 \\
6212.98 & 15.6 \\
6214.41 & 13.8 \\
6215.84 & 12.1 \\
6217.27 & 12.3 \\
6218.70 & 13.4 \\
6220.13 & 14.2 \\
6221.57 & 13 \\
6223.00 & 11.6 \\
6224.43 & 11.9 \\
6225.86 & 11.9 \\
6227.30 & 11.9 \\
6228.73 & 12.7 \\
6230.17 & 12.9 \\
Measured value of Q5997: 1.45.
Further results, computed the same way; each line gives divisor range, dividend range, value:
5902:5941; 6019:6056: 1.35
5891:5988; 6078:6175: 1.40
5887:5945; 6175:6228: 1.21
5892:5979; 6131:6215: 1.25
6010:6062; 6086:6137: 1.10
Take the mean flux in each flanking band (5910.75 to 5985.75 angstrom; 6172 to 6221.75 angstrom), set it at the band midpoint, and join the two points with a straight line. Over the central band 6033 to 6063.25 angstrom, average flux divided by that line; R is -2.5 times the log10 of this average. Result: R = -0.24 mag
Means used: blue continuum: 15.9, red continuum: 15.3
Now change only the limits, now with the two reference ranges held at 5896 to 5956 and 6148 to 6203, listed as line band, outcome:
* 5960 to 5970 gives -0.08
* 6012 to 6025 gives -0.20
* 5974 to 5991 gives -0.11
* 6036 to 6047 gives -0.24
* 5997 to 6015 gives -0.18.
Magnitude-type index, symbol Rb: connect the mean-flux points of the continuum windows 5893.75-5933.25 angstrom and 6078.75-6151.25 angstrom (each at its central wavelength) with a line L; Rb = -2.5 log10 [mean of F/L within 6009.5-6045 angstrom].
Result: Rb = -0.08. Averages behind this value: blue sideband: 13.4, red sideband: 20.9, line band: 18.9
